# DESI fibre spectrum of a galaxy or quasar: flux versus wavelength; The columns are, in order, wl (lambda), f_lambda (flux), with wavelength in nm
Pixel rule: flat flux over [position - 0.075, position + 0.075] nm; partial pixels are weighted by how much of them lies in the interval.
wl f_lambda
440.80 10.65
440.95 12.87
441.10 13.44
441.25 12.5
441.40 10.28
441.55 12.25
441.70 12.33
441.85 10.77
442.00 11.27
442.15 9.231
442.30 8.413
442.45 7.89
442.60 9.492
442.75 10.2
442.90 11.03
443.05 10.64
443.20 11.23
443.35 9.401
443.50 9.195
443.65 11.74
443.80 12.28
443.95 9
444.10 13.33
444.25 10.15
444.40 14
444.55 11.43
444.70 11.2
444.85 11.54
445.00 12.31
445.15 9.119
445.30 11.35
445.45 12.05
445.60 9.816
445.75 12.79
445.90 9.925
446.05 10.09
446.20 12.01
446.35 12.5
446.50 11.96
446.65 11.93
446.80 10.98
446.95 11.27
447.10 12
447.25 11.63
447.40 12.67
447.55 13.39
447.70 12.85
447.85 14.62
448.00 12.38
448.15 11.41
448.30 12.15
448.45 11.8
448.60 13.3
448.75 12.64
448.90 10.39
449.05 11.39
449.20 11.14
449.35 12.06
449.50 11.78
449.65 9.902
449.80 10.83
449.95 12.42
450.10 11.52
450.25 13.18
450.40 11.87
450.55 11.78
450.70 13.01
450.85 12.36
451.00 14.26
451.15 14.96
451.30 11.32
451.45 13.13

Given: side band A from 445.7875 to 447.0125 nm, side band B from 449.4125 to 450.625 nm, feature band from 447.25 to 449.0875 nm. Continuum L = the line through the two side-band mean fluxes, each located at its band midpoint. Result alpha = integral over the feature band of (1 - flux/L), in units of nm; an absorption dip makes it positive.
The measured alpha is -0.14 nm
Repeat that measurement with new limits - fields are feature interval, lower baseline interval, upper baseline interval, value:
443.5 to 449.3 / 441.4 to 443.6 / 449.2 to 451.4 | -0.25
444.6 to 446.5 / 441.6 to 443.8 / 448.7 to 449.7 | -0.09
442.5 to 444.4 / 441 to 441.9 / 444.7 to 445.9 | 0.14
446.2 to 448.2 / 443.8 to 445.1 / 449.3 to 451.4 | -0.06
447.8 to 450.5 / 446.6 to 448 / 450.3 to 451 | 0.12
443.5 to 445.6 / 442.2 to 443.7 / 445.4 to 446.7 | -0.13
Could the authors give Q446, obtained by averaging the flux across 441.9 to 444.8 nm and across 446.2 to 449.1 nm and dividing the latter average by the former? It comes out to 1.15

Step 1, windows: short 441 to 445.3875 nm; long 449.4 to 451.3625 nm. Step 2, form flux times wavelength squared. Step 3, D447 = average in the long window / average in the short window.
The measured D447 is 1.2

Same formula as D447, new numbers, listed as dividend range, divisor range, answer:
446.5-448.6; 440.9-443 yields 1.16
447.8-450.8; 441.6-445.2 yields 1.14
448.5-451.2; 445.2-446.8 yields 1.08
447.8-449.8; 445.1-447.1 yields 1.06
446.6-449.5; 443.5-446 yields 1.09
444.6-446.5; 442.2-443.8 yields 1.14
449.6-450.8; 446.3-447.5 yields 1.01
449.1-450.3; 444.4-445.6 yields 1.04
